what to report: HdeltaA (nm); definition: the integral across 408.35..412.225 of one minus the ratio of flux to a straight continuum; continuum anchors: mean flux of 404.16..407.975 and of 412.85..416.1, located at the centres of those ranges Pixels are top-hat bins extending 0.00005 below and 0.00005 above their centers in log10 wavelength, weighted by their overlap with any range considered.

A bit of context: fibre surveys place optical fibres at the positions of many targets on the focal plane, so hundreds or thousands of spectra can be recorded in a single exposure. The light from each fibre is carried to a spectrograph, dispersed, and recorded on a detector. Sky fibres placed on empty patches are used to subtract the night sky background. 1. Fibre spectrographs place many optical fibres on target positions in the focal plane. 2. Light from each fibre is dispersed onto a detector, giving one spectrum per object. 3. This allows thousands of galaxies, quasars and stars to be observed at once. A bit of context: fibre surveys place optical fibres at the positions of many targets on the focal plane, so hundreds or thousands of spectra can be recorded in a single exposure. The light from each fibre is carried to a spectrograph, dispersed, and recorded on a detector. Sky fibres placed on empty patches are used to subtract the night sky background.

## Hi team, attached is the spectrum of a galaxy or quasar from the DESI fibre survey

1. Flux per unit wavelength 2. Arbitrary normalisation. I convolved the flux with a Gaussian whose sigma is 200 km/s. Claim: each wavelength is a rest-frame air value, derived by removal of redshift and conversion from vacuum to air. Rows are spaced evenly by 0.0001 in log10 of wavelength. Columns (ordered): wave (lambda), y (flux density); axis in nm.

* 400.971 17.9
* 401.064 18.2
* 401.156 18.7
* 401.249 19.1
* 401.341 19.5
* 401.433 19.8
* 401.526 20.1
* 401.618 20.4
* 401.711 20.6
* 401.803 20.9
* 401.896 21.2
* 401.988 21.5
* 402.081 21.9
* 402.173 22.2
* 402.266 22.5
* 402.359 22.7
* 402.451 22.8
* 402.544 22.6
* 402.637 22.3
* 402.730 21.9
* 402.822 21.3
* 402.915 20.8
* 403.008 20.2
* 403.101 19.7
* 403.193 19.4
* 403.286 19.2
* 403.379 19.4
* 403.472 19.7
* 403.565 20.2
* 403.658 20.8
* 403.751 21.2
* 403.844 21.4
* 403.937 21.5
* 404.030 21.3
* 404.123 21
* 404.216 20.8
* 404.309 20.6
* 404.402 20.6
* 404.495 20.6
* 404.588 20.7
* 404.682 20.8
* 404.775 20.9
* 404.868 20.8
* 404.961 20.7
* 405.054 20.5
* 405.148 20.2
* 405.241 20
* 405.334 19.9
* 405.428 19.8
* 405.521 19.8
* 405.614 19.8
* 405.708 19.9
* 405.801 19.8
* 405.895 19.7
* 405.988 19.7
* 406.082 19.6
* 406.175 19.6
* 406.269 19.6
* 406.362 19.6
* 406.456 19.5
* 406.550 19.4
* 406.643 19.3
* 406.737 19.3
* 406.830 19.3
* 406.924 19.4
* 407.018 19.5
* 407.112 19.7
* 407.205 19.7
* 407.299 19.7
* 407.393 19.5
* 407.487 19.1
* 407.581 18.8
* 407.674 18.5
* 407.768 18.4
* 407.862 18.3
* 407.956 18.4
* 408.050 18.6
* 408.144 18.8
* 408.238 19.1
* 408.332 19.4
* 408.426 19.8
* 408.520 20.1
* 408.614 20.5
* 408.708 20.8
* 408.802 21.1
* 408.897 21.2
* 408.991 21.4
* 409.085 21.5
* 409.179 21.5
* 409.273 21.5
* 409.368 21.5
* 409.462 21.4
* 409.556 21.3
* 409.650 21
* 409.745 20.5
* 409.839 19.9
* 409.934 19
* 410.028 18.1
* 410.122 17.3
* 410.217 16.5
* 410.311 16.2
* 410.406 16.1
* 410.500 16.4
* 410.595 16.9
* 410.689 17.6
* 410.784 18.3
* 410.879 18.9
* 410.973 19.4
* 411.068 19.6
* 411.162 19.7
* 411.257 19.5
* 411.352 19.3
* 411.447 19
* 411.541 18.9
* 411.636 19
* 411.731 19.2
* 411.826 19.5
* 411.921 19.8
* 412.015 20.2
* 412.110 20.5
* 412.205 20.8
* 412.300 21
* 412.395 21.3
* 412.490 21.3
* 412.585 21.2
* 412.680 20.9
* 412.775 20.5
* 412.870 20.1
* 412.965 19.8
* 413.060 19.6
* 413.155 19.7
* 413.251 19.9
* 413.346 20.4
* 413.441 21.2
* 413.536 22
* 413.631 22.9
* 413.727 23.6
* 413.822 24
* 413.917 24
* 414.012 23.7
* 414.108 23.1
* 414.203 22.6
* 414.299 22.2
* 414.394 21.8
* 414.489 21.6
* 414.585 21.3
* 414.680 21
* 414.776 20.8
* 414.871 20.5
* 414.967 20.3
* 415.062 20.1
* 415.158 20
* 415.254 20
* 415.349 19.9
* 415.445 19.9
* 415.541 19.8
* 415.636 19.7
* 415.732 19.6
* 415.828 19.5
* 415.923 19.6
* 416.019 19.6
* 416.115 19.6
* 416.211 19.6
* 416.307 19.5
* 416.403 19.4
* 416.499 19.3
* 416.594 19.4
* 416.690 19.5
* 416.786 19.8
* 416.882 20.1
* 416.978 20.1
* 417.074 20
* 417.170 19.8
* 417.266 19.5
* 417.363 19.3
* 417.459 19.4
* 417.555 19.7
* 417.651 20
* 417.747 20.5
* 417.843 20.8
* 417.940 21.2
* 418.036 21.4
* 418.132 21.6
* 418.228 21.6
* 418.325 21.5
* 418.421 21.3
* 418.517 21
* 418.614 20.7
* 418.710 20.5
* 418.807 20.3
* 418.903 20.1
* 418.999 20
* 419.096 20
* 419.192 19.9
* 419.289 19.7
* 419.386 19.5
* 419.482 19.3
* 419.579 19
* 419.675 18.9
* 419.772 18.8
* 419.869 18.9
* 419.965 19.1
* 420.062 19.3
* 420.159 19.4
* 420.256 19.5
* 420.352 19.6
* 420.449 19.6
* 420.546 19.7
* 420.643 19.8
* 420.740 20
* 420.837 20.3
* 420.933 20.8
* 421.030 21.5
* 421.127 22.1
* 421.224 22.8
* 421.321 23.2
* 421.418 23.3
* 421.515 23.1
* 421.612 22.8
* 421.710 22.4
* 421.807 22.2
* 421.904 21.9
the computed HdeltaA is 0.16 nm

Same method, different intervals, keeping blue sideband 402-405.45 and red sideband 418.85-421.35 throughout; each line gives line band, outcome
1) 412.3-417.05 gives -0.10 nm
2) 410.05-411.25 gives 0.16 nm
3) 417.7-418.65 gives -0.05 nm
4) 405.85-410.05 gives 0.17 nm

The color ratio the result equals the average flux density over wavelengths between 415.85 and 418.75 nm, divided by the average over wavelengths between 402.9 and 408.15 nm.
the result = 1.01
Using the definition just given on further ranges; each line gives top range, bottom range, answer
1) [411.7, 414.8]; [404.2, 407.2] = 1.07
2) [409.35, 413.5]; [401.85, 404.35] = 0.92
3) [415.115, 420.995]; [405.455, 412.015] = 1.03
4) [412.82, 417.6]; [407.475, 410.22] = 1.04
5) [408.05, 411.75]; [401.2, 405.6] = 0.93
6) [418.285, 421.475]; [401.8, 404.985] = 0.96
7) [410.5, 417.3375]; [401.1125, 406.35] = 0.99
